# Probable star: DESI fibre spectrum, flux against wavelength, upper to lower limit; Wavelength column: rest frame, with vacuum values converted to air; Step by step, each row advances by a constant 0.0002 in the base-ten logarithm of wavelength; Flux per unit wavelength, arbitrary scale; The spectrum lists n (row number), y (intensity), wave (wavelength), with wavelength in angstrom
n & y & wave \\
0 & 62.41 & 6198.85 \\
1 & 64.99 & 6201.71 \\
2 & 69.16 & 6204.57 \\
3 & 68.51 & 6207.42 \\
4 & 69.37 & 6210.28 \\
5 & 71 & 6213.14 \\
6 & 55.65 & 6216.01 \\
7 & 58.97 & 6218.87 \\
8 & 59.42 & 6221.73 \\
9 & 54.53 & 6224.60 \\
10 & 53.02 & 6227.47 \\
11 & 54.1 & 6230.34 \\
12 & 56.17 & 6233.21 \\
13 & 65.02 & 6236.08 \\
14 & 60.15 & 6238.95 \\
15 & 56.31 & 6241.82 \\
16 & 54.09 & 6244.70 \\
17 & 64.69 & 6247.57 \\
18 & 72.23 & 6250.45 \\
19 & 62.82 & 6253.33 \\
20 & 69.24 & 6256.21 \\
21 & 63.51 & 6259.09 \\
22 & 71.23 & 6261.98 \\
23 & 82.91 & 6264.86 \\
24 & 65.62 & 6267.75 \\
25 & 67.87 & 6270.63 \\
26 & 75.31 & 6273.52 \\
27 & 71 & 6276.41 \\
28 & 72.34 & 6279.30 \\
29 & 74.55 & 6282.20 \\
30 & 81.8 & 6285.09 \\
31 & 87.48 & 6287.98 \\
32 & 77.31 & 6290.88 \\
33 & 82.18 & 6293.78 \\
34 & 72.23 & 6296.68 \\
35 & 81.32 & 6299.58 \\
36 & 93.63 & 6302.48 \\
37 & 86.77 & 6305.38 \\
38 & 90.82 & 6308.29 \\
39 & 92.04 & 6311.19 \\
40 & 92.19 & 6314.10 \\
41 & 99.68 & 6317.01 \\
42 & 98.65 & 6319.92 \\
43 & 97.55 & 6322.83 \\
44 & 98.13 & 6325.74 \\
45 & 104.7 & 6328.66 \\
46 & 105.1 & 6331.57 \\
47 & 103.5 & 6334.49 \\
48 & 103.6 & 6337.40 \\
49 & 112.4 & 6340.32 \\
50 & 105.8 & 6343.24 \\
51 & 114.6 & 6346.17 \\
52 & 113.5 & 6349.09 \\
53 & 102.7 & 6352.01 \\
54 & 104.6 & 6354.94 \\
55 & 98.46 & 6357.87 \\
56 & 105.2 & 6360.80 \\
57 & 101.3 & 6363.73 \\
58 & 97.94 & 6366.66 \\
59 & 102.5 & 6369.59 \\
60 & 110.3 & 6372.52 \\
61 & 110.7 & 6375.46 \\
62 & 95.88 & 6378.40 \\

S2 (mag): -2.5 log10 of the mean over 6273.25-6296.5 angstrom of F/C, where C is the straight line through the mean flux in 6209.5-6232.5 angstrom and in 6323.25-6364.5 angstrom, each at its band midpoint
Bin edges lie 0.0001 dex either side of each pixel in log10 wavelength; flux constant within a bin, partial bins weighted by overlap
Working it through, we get 0.07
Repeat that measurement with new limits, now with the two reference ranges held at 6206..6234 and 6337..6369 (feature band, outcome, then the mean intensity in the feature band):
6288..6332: 0.00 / 91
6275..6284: 0.11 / 73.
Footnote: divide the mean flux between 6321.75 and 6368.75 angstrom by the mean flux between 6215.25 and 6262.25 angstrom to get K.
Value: 1.73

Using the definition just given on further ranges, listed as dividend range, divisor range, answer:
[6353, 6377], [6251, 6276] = 1.48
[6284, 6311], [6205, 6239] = 1.39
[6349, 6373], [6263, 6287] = 1.39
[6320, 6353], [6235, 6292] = 1.51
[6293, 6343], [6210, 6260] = 1.57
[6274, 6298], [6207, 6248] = 1.29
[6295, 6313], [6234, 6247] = 1.46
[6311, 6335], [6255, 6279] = 1.40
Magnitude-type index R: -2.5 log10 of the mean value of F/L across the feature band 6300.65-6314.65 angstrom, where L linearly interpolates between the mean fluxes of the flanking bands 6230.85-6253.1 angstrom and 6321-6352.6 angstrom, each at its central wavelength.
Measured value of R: 0.01 mag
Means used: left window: 61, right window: 106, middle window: 90.8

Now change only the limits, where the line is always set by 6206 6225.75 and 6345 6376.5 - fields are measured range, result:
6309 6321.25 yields -0.04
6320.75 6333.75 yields -0.06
